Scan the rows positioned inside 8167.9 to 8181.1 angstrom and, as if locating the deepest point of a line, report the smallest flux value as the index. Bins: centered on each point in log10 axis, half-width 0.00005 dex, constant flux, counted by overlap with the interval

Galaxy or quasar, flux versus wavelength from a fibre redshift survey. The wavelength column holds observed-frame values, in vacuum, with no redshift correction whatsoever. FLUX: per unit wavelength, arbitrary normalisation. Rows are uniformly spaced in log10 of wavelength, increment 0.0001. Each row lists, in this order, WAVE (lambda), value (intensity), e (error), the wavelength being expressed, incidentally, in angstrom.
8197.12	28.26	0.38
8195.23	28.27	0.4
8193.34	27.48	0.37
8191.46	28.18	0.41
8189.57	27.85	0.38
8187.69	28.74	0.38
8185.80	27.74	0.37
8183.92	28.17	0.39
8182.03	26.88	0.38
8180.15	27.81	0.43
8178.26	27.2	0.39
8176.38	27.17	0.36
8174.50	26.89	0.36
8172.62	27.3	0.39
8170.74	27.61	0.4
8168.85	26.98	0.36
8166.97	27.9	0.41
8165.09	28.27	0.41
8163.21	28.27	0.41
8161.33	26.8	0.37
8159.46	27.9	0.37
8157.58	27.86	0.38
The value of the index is 26.89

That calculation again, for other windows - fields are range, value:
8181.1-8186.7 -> 26.88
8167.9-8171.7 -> 26.98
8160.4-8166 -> 26.8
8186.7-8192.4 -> 27.85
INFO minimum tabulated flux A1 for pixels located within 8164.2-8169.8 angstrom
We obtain 26.98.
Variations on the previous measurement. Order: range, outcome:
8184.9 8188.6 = 27.74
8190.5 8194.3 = 27.48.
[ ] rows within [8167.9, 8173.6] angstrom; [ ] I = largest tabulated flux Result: 27.61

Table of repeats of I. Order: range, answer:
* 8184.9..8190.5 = 28.74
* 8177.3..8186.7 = 28.17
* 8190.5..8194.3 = 28.18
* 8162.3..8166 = 28.27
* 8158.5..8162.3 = 27.9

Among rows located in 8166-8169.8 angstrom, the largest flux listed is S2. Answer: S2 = 27.9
